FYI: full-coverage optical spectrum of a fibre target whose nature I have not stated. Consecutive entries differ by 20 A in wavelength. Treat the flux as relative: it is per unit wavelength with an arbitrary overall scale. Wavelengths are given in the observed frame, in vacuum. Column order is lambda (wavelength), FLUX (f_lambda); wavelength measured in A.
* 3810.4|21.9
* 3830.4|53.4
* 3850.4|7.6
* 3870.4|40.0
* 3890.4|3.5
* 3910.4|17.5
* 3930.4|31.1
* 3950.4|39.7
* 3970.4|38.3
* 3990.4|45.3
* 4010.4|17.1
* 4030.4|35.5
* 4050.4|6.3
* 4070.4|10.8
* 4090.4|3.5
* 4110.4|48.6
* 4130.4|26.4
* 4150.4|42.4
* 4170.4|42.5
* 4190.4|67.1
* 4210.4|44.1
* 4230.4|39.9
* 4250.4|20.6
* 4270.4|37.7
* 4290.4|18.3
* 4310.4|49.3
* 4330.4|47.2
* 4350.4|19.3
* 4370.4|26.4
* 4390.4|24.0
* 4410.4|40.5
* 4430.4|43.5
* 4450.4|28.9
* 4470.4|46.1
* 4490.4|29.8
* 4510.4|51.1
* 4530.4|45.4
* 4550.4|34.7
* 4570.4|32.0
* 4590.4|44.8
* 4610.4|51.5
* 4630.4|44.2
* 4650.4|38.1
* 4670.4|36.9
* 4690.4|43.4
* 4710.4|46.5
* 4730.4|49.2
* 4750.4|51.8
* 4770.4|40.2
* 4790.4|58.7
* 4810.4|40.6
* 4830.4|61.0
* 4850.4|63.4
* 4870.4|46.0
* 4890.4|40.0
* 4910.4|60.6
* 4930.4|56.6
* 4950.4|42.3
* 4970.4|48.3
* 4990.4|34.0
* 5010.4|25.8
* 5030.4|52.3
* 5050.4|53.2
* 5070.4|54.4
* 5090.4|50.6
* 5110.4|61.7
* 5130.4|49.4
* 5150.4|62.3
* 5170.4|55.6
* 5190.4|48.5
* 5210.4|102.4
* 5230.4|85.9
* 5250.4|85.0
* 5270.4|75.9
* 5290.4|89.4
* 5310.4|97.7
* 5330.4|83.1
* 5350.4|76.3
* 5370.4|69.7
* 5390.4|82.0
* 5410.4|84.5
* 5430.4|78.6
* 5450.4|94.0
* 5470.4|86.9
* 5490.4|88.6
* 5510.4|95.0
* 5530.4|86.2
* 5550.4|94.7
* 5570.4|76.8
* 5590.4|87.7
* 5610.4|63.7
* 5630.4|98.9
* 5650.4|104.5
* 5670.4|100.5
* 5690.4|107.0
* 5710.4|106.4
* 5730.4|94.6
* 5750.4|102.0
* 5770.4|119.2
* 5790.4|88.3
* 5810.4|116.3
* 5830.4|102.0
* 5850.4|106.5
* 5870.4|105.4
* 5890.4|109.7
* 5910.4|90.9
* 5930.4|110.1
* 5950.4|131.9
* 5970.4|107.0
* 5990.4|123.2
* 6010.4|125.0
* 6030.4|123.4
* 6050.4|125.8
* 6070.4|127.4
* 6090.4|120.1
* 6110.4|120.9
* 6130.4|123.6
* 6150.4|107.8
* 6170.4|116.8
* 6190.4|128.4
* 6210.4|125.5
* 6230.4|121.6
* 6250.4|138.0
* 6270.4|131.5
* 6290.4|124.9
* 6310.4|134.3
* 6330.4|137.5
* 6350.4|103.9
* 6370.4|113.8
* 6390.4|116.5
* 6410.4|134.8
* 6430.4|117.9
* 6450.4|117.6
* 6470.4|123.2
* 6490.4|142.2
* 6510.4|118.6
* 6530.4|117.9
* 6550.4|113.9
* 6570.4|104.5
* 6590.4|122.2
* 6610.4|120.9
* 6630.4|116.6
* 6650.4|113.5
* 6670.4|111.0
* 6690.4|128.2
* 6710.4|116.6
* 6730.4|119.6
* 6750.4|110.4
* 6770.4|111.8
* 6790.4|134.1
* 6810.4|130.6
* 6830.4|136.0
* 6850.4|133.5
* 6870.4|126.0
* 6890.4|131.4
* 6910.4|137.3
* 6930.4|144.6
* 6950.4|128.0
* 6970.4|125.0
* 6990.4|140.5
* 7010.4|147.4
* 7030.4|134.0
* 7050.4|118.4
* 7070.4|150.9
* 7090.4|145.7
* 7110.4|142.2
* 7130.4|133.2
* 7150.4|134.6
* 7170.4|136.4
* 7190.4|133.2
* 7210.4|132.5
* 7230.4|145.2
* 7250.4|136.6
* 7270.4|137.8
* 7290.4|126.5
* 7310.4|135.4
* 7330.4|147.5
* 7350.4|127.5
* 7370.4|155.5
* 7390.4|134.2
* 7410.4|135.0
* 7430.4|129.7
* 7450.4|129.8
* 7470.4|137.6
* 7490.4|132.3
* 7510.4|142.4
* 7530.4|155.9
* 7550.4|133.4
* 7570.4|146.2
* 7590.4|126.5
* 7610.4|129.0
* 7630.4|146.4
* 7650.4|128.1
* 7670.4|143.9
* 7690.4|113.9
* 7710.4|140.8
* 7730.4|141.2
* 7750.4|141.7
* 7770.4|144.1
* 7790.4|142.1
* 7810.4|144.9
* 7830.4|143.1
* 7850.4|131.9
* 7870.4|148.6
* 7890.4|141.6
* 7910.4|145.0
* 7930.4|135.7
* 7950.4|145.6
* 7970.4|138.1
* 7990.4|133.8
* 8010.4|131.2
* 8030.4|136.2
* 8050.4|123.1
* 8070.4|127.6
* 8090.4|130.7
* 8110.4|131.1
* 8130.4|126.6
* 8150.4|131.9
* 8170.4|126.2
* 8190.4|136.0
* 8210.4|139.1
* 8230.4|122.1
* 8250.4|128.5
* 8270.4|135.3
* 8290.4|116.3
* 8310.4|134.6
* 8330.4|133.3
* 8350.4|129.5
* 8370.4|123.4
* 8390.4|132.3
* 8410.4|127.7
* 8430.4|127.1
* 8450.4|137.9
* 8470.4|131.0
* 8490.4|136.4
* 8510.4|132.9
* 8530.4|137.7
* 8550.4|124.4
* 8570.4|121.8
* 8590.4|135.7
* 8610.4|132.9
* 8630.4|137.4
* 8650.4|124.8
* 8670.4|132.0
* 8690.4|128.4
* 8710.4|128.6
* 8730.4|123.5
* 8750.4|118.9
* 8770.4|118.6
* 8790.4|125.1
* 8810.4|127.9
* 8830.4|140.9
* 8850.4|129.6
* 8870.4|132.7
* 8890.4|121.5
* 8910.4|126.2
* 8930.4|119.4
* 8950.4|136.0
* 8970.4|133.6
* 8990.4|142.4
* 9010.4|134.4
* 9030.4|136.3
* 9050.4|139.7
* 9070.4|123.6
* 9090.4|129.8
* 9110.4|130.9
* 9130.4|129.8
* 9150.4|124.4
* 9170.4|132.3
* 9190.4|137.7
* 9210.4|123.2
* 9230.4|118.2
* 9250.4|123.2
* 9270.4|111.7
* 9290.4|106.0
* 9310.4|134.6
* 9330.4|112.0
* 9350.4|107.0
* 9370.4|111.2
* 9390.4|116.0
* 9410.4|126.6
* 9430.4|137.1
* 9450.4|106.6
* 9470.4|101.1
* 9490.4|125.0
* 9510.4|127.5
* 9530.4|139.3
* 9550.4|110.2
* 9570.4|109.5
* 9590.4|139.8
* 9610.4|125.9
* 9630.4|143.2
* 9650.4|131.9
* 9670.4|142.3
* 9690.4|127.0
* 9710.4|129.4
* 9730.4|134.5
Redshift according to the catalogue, 0.31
